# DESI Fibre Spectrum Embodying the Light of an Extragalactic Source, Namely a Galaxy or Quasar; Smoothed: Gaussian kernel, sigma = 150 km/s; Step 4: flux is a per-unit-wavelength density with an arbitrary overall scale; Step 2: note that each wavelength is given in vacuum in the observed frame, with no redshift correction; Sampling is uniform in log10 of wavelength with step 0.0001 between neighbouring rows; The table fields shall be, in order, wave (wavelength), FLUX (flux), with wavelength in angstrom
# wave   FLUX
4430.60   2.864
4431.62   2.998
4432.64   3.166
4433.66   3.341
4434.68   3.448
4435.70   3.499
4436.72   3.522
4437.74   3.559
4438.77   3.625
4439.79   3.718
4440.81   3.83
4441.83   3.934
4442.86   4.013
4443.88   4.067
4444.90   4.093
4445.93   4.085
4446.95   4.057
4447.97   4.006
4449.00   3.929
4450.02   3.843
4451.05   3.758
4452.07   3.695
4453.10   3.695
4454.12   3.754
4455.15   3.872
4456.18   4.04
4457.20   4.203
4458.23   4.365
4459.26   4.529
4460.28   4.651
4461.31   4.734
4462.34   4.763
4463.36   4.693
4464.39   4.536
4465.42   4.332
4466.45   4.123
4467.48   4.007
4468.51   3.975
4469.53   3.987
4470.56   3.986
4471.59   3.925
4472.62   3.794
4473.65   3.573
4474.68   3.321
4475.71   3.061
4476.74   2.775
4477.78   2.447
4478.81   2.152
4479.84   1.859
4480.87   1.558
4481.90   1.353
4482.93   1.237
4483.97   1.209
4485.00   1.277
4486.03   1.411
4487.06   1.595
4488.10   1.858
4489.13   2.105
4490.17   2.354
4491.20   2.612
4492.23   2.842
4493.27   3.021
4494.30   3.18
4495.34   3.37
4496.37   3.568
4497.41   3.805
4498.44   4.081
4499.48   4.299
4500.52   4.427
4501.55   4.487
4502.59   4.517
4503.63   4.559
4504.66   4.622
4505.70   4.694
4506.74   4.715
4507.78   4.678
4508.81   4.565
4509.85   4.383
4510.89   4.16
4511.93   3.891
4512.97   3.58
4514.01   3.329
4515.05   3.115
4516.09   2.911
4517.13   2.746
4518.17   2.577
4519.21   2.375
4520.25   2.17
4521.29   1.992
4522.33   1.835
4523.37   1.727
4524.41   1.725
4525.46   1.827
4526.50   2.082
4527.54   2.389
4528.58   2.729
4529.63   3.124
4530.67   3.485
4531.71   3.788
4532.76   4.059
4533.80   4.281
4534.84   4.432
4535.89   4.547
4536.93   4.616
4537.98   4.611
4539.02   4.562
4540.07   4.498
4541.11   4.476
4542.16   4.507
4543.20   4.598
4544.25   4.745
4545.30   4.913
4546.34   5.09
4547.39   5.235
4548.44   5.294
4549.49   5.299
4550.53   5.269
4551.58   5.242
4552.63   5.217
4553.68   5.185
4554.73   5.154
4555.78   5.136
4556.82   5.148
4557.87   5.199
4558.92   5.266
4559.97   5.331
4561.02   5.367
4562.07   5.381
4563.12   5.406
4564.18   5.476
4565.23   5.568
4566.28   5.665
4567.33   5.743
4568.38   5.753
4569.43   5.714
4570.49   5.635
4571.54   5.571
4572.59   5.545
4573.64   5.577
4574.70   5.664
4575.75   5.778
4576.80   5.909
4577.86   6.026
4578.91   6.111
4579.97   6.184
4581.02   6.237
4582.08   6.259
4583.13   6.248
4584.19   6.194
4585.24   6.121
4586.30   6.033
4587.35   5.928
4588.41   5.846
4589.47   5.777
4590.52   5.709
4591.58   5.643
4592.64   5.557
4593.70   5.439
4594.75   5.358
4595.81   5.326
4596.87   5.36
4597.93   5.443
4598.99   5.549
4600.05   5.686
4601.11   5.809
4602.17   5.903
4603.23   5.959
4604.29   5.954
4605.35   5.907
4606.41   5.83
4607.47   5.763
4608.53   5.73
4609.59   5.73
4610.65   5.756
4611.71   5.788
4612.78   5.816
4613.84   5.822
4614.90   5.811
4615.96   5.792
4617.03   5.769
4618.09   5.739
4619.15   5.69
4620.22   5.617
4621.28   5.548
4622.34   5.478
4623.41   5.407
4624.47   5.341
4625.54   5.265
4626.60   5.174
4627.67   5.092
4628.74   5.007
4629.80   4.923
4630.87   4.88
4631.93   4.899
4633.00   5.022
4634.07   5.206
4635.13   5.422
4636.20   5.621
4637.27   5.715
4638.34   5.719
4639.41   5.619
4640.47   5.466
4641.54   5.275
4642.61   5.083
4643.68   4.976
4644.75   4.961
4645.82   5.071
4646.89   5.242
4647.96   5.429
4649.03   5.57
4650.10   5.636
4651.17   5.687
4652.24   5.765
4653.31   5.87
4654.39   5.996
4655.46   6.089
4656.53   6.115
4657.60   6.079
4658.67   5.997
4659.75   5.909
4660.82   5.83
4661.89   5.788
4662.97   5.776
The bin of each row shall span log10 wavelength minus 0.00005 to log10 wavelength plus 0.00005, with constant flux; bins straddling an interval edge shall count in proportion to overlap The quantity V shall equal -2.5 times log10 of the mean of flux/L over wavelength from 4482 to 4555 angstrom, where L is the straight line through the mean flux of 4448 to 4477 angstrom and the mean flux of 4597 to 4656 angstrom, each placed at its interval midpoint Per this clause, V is 0.257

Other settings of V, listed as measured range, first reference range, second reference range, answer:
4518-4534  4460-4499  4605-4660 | 0.42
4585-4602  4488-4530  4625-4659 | -0.22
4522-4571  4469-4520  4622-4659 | -0.13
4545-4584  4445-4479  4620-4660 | -0.16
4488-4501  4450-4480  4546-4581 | 0.32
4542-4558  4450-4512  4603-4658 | -0.15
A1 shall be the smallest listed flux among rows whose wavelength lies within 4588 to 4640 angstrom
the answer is 4.88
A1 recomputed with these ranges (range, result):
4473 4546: 1.209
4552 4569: 5.136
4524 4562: 1.725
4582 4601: 5.326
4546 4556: 5.09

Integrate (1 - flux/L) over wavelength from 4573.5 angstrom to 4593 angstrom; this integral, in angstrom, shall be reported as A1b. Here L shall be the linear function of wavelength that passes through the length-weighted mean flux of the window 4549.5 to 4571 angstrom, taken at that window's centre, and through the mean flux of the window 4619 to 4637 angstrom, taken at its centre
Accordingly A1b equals -2.2 angstrom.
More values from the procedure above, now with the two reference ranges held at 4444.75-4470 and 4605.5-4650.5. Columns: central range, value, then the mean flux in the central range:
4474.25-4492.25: 9.6 angstrom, 2.03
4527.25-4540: 2.2 angstrom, 3.93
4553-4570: -1.6 angstrom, 5.4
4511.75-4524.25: 5.4 angstrom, 2.63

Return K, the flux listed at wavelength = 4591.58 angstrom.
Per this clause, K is 5.643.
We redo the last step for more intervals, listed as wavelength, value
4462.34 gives 4.763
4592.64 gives 5.557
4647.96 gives 5.429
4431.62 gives 2.998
